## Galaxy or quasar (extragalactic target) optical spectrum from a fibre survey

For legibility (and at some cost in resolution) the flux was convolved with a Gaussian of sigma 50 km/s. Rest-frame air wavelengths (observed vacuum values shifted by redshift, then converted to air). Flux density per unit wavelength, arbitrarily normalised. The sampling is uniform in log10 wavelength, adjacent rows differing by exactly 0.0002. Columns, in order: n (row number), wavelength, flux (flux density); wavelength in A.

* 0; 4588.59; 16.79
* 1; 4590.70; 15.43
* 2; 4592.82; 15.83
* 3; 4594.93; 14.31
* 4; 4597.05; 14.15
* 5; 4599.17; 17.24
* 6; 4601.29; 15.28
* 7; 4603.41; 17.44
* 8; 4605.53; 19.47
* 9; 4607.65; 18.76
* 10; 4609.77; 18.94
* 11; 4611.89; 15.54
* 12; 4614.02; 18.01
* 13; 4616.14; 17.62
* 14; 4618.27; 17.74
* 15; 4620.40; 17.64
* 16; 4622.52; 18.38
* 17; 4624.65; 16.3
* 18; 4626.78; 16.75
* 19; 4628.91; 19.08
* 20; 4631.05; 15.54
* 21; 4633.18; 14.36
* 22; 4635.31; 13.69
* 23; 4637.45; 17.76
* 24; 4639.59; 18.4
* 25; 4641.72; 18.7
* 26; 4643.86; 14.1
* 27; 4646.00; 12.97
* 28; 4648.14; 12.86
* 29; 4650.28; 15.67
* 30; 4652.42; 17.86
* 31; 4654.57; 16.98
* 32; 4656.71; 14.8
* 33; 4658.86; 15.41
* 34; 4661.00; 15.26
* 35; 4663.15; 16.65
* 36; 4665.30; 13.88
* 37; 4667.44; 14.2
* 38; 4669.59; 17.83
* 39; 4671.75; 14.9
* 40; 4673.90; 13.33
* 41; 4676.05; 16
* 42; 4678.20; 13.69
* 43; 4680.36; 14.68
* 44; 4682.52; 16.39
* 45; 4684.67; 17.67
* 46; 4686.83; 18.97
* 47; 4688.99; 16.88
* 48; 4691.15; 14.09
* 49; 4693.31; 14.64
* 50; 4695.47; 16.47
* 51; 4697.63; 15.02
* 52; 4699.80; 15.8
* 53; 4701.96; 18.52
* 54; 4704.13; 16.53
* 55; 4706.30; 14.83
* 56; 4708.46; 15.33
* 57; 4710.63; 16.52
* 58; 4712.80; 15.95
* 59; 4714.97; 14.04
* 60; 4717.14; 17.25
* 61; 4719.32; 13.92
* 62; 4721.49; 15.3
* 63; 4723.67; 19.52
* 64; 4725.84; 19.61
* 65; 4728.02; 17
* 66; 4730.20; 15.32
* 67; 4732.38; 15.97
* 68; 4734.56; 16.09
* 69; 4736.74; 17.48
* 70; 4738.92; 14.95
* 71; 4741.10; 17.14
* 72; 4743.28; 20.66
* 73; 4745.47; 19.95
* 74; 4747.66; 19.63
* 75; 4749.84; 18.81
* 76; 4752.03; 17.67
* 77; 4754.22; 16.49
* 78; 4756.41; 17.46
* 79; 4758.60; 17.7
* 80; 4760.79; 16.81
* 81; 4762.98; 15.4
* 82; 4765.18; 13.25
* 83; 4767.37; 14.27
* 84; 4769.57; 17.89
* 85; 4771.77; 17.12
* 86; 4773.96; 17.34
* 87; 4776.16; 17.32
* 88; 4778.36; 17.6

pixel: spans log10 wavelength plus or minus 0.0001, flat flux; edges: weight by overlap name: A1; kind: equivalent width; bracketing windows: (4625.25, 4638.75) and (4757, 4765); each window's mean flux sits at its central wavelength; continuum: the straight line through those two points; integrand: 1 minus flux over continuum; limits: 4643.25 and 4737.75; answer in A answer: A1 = 2.49 A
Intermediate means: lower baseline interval 16.2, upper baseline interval 16.3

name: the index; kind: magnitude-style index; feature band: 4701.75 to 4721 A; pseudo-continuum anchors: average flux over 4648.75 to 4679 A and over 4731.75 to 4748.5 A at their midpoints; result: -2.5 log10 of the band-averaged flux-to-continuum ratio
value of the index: 0.08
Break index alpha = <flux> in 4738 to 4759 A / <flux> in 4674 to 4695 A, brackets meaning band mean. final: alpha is 1.15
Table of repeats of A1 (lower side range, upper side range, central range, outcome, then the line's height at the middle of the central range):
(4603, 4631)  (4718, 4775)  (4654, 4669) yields 1.9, 17.5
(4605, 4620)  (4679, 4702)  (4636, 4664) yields 1.9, 17.1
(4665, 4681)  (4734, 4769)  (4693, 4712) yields -0.4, 15.7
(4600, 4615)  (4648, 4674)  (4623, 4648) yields 0.7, 16.5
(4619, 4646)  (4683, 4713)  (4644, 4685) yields 2.9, 16.4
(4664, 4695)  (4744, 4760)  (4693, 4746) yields 1.6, 17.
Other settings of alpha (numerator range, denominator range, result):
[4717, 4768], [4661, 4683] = 1.12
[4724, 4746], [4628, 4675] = 1.11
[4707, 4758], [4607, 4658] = 1.03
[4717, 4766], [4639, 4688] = 1.09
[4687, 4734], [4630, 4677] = 1.04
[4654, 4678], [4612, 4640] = 0.90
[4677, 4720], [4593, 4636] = 0.94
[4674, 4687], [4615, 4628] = 0.91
